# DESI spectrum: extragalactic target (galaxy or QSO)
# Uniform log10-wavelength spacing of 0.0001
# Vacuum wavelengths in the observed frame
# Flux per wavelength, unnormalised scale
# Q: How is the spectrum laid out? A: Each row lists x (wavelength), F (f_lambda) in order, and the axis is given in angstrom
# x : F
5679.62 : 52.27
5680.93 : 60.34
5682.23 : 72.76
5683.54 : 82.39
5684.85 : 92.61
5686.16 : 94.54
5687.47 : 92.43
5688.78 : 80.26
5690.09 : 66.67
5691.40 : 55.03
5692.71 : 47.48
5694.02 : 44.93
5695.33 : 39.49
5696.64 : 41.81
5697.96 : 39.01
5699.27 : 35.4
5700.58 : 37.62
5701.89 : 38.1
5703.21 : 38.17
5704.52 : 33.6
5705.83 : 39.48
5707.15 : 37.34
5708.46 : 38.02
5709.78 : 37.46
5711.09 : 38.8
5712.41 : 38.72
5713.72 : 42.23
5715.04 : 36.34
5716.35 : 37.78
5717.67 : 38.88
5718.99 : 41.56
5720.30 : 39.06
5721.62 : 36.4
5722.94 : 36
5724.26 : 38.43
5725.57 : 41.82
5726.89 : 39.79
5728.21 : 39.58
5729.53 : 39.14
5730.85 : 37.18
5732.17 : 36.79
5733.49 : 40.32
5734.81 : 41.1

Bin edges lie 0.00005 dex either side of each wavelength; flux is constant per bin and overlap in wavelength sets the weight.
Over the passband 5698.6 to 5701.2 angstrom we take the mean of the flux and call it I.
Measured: 36.6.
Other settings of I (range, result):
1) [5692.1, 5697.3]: 43.4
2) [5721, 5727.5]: 38.5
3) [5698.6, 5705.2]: 36.6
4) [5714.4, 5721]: 38.7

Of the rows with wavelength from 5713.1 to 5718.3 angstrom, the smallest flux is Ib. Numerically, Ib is 36.34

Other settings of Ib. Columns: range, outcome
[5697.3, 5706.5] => 33.6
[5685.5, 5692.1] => 55.03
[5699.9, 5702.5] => 37.62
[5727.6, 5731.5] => 37.18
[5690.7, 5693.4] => 47.48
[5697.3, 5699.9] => 35.4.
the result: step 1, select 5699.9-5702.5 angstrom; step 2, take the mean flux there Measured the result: 37.9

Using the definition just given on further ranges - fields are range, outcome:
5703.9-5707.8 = 36.8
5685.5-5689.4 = 89.1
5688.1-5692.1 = 67.3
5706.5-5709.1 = 37.7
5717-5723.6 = 38.3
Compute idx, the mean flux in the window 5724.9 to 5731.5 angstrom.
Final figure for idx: 39.5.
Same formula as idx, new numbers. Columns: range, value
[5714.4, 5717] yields 37.1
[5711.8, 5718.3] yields 38.8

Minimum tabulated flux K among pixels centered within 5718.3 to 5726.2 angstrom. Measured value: 36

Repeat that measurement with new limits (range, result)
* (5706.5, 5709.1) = 37.34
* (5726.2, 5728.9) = 39.58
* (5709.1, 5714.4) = 37.46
